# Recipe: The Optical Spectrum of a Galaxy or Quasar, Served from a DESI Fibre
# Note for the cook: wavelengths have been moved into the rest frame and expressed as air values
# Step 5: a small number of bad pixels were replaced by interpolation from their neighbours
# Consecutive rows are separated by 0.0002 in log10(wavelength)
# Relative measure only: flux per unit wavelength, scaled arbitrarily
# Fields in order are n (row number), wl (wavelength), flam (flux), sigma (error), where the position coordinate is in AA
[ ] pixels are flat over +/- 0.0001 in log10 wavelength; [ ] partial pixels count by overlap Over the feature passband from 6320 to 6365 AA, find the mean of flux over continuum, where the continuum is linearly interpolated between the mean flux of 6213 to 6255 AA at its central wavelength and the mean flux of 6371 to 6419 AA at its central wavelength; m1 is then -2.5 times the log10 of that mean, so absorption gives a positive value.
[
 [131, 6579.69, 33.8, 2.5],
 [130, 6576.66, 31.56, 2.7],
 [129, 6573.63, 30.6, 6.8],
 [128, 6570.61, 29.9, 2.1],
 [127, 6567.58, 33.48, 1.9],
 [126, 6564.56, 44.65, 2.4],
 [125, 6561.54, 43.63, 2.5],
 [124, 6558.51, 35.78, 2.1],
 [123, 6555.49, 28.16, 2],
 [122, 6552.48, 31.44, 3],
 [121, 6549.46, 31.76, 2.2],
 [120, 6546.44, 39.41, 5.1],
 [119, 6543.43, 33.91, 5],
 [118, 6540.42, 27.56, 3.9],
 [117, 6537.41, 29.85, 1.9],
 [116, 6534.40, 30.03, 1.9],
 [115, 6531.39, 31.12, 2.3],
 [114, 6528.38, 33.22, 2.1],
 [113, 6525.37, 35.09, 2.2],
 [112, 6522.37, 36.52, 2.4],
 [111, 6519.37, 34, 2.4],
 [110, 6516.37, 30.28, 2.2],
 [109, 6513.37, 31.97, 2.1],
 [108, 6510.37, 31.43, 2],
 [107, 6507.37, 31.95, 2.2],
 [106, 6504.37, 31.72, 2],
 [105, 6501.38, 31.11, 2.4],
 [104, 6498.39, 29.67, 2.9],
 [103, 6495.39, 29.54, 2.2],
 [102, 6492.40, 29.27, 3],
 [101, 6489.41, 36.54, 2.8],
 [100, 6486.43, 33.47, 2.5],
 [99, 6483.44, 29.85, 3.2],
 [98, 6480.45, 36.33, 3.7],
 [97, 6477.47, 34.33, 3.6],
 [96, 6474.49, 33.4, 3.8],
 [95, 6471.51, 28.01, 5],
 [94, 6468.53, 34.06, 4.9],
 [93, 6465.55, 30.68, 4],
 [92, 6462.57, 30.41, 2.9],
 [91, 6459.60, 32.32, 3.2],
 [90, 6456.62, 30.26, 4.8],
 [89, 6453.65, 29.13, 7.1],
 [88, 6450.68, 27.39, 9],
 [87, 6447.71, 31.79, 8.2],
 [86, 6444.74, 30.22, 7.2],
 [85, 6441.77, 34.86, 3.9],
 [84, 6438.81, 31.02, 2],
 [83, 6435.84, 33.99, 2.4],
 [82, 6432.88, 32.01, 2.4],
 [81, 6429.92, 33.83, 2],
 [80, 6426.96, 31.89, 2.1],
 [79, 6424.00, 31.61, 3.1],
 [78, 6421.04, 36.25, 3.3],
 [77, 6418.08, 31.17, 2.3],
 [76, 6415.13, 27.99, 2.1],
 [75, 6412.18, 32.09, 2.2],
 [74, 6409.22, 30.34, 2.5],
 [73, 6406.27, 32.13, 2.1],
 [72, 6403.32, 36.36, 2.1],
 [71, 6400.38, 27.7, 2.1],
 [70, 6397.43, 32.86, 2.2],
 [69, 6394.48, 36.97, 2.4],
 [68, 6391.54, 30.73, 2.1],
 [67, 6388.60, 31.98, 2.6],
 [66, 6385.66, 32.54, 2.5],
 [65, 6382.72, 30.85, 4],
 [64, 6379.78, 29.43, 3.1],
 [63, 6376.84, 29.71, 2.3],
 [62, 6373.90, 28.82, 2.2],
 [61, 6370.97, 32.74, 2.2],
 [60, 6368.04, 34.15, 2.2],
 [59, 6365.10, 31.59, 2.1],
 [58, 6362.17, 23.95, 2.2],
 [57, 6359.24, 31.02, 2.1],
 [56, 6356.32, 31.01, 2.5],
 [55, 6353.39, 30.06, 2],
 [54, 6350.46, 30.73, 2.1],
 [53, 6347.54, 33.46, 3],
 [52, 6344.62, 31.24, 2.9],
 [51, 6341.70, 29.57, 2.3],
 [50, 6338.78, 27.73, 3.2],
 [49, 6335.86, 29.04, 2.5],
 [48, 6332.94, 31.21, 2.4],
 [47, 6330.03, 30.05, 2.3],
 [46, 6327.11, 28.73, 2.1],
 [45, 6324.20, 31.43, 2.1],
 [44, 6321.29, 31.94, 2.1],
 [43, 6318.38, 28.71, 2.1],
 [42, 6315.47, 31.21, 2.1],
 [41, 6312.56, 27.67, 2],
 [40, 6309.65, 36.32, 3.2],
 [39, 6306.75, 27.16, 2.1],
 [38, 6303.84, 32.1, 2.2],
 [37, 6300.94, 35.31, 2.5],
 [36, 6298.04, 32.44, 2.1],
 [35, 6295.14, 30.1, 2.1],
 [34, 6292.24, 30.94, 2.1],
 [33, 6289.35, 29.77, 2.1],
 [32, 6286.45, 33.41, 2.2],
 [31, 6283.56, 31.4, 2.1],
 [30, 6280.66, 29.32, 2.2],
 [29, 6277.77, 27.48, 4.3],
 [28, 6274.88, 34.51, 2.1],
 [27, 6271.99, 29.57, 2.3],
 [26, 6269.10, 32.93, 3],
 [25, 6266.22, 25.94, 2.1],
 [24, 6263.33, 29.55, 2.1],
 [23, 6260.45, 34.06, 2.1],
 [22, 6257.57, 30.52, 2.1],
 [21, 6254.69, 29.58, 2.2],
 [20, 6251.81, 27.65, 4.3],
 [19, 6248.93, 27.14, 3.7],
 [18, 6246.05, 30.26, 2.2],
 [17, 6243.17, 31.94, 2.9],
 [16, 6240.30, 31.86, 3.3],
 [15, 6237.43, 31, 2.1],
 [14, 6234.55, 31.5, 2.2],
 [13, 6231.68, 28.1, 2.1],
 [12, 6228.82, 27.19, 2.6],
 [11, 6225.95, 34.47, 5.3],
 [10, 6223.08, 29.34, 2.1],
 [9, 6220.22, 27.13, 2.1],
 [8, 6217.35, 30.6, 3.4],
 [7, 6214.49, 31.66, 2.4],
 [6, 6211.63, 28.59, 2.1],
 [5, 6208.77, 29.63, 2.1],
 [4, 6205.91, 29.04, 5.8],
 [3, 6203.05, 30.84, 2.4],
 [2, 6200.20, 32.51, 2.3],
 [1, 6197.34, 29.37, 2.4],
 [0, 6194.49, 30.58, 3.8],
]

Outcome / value 0.029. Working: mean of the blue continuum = 30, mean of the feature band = 30.1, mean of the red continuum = 31.4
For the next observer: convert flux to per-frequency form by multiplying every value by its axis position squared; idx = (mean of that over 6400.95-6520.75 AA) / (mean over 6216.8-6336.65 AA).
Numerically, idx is 1.1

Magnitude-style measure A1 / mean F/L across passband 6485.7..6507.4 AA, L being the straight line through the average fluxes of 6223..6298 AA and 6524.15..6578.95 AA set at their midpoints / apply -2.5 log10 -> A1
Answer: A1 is 0.042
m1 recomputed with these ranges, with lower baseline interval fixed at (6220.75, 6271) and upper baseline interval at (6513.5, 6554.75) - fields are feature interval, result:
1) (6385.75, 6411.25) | -0.03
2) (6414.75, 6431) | -0.03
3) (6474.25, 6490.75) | -0.06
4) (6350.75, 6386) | 0.03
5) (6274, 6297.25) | -0.01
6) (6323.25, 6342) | 0.04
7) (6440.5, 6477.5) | 0.03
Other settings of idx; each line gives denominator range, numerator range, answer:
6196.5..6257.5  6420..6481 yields 1.14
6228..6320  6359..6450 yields 1.08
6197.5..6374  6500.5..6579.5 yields 1.18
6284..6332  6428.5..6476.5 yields 1.06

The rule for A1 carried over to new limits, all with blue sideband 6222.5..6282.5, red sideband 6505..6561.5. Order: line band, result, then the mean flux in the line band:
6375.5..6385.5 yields 0.04 mag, 30.3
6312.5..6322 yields 0.03 mag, 30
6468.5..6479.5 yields -0.01 mag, 32.4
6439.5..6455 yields 0.04 mag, 30.7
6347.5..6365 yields 0.04 mag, 29.9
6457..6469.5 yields 0.02 mag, 31.6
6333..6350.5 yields 0.02 mag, 30.3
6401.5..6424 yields -0.02 mag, 32.2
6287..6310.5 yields -0.04 mag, 31.7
